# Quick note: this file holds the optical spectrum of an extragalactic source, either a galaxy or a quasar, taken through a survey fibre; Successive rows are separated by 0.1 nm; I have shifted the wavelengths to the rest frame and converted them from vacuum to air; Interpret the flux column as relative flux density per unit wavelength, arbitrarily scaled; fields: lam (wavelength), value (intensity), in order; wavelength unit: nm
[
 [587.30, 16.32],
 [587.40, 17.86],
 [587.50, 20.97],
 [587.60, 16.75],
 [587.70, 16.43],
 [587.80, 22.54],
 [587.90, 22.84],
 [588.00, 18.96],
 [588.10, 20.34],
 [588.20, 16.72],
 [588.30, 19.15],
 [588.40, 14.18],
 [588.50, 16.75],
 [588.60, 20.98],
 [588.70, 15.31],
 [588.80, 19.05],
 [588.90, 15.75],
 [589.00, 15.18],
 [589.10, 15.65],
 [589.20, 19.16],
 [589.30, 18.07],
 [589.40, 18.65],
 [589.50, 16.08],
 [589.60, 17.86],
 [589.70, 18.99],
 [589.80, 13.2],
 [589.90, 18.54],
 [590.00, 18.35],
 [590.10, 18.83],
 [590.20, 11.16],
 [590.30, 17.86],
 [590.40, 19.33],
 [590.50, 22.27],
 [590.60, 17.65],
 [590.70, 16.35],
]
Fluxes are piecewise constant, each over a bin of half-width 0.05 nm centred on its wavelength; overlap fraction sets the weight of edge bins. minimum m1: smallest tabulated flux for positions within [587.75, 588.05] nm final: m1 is 18.96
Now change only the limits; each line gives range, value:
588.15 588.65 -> 14.18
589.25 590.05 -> 13.2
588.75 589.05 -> 15.18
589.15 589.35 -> 18.07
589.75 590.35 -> 11.16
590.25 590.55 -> 17.86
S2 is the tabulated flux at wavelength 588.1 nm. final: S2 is 20.34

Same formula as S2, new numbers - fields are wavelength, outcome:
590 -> 18.35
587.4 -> 17.86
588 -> 18.96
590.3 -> 17.86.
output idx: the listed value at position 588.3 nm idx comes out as 19.15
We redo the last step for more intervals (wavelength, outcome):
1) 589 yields 15.18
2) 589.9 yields 18.54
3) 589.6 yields 17.86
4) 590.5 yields 22.27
